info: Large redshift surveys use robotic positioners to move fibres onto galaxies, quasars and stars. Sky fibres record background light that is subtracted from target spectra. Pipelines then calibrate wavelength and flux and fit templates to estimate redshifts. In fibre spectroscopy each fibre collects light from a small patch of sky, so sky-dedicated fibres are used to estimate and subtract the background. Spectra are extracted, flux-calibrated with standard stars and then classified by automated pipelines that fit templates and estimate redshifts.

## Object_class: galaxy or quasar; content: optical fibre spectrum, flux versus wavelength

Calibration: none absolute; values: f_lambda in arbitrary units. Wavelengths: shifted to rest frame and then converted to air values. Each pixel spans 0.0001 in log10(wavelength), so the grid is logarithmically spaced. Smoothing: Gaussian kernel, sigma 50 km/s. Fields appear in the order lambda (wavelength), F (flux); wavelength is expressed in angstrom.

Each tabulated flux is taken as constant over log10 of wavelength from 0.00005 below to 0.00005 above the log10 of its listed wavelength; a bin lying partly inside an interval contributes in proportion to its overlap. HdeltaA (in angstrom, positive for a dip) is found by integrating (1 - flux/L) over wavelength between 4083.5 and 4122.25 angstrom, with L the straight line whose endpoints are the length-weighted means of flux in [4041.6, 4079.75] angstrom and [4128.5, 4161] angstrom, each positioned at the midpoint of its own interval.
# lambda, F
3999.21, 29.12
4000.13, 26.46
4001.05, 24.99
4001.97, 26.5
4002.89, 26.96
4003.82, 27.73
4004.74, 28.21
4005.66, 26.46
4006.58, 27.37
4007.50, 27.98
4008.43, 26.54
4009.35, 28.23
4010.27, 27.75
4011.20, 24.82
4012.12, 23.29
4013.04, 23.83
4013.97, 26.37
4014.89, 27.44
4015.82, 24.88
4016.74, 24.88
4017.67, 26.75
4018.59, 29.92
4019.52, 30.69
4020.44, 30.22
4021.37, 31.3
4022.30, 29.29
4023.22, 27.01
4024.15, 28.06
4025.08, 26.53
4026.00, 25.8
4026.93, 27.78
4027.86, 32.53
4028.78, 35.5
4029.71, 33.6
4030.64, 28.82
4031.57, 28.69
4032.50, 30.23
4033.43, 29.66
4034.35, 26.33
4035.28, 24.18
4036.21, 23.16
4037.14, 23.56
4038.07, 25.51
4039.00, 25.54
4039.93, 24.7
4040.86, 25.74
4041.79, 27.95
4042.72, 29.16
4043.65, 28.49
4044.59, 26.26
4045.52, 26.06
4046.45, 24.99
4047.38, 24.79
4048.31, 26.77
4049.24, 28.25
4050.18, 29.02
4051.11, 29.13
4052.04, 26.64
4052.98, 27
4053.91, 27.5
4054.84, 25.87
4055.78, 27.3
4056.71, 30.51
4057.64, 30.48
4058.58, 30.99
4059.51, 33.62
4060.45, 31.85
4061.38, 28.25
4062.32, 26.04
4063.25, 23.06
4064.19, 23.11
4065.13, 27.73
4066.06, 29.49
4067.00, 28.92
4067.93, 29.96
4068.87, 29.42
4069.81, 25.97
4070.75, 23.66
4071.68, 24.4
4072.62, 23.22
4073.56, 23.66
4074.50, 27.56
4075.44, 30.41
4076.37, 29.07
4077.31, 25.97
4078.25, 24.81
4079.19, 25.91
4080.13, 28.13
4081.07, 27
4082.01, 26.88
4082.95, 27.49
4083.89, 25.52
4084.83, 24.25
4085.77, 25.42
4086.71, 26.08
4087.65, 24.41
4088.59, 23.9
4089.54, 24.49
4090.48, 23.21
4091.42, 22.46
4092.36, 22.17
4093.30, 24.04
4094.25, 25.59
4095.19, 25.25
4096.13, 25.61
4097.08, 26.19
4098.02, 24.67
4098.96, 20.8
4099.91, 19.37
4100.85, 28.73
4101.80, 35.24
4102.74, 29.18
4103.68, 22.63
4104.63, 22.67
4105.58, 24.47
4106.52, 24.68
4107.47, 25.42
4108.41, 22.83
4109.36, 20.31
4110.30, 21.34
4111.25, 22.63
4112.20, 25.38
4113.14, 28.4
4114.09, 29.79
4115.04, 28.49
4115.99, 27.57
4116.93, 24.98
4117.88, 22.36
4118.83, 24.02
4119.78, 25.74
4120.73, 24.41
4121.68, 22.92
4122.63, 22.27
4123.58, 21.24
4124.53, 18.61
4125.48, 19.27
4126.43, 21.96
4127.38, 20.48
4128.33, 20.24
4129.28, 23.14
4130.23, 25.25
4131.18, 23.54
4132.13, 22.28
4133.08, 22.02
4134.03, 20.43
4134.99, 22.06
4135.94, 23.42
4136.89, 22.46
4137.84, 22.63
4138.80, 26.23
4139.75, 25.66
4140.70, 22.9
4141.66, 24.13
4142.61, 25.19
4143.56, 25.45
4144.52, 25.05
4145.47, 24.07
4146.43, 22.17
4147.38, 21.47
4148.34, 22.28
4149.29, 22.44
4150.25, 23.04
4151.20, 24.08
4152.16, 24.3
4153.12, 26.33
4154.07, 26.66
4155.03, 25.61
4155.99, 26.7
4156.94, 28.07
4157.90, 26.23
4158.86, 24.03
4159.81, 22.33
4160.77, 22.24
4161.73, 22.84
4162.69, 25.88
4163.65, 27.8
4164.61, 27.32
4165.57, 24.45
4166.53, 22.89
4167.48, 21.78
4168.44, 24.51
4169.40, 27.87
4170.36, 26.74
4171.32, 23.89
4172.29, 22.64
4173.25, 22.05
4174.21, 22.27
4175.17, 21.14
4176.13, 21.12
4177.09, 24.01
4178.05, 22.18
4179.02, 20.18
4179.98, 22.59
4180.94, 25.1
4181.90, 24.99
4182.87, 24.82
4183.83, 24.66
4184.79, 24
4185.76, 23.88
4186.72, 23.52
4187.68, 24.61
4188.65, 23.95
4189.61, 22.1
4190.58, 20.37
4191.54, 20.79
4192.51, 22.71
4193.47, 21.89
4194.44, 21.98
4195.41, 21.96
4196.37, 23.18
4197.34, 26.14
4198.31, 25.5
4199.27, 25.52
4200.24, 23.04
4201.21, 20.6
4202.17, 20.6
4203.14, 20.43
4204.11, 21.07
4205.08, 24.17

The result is 1.2 angstrom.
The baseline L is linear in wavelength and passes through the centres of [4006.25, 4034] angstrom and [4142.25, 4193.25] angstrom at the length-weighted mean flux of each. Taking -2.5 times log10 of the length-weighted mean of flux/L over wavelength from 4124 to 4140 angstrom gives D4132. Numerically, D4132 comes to 0.12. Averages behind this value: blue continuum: 28.2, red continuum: 23.9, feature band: 22.3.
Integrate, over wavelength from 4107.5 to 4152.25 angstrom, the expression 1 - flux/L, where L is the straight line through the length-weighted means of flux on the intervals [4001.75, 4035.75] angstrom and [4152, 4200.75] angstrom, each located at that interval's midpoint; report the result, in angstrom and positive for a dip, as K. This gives 3.0 angstrom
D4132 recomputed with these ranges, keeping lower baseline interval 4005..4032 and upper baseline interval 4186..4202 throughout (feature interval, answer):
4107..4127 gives 0.062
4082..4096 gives 0.055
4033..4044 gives 0.052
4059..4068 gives -0.057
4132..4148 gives 0.051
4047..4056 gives -0.007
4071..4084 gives -0.004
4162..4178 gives -0.019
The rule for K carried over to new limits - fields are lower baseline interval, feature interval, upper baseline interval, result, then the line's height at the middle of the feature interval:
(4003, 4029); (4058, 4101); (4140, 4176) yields 0.2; 26.2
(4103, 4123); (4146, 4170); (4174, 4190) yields -0.9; 23.7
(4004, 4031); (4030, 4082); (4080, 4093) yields -1.7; 26.3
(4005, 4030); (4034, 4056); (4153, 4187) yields 0.7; 27.3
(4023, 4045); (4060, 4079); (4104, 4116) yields -0.3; 26.3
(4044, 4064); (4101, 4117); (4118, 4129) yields -1.8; 23.2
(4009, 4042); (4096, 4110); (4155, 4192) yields 0.5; 25.6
